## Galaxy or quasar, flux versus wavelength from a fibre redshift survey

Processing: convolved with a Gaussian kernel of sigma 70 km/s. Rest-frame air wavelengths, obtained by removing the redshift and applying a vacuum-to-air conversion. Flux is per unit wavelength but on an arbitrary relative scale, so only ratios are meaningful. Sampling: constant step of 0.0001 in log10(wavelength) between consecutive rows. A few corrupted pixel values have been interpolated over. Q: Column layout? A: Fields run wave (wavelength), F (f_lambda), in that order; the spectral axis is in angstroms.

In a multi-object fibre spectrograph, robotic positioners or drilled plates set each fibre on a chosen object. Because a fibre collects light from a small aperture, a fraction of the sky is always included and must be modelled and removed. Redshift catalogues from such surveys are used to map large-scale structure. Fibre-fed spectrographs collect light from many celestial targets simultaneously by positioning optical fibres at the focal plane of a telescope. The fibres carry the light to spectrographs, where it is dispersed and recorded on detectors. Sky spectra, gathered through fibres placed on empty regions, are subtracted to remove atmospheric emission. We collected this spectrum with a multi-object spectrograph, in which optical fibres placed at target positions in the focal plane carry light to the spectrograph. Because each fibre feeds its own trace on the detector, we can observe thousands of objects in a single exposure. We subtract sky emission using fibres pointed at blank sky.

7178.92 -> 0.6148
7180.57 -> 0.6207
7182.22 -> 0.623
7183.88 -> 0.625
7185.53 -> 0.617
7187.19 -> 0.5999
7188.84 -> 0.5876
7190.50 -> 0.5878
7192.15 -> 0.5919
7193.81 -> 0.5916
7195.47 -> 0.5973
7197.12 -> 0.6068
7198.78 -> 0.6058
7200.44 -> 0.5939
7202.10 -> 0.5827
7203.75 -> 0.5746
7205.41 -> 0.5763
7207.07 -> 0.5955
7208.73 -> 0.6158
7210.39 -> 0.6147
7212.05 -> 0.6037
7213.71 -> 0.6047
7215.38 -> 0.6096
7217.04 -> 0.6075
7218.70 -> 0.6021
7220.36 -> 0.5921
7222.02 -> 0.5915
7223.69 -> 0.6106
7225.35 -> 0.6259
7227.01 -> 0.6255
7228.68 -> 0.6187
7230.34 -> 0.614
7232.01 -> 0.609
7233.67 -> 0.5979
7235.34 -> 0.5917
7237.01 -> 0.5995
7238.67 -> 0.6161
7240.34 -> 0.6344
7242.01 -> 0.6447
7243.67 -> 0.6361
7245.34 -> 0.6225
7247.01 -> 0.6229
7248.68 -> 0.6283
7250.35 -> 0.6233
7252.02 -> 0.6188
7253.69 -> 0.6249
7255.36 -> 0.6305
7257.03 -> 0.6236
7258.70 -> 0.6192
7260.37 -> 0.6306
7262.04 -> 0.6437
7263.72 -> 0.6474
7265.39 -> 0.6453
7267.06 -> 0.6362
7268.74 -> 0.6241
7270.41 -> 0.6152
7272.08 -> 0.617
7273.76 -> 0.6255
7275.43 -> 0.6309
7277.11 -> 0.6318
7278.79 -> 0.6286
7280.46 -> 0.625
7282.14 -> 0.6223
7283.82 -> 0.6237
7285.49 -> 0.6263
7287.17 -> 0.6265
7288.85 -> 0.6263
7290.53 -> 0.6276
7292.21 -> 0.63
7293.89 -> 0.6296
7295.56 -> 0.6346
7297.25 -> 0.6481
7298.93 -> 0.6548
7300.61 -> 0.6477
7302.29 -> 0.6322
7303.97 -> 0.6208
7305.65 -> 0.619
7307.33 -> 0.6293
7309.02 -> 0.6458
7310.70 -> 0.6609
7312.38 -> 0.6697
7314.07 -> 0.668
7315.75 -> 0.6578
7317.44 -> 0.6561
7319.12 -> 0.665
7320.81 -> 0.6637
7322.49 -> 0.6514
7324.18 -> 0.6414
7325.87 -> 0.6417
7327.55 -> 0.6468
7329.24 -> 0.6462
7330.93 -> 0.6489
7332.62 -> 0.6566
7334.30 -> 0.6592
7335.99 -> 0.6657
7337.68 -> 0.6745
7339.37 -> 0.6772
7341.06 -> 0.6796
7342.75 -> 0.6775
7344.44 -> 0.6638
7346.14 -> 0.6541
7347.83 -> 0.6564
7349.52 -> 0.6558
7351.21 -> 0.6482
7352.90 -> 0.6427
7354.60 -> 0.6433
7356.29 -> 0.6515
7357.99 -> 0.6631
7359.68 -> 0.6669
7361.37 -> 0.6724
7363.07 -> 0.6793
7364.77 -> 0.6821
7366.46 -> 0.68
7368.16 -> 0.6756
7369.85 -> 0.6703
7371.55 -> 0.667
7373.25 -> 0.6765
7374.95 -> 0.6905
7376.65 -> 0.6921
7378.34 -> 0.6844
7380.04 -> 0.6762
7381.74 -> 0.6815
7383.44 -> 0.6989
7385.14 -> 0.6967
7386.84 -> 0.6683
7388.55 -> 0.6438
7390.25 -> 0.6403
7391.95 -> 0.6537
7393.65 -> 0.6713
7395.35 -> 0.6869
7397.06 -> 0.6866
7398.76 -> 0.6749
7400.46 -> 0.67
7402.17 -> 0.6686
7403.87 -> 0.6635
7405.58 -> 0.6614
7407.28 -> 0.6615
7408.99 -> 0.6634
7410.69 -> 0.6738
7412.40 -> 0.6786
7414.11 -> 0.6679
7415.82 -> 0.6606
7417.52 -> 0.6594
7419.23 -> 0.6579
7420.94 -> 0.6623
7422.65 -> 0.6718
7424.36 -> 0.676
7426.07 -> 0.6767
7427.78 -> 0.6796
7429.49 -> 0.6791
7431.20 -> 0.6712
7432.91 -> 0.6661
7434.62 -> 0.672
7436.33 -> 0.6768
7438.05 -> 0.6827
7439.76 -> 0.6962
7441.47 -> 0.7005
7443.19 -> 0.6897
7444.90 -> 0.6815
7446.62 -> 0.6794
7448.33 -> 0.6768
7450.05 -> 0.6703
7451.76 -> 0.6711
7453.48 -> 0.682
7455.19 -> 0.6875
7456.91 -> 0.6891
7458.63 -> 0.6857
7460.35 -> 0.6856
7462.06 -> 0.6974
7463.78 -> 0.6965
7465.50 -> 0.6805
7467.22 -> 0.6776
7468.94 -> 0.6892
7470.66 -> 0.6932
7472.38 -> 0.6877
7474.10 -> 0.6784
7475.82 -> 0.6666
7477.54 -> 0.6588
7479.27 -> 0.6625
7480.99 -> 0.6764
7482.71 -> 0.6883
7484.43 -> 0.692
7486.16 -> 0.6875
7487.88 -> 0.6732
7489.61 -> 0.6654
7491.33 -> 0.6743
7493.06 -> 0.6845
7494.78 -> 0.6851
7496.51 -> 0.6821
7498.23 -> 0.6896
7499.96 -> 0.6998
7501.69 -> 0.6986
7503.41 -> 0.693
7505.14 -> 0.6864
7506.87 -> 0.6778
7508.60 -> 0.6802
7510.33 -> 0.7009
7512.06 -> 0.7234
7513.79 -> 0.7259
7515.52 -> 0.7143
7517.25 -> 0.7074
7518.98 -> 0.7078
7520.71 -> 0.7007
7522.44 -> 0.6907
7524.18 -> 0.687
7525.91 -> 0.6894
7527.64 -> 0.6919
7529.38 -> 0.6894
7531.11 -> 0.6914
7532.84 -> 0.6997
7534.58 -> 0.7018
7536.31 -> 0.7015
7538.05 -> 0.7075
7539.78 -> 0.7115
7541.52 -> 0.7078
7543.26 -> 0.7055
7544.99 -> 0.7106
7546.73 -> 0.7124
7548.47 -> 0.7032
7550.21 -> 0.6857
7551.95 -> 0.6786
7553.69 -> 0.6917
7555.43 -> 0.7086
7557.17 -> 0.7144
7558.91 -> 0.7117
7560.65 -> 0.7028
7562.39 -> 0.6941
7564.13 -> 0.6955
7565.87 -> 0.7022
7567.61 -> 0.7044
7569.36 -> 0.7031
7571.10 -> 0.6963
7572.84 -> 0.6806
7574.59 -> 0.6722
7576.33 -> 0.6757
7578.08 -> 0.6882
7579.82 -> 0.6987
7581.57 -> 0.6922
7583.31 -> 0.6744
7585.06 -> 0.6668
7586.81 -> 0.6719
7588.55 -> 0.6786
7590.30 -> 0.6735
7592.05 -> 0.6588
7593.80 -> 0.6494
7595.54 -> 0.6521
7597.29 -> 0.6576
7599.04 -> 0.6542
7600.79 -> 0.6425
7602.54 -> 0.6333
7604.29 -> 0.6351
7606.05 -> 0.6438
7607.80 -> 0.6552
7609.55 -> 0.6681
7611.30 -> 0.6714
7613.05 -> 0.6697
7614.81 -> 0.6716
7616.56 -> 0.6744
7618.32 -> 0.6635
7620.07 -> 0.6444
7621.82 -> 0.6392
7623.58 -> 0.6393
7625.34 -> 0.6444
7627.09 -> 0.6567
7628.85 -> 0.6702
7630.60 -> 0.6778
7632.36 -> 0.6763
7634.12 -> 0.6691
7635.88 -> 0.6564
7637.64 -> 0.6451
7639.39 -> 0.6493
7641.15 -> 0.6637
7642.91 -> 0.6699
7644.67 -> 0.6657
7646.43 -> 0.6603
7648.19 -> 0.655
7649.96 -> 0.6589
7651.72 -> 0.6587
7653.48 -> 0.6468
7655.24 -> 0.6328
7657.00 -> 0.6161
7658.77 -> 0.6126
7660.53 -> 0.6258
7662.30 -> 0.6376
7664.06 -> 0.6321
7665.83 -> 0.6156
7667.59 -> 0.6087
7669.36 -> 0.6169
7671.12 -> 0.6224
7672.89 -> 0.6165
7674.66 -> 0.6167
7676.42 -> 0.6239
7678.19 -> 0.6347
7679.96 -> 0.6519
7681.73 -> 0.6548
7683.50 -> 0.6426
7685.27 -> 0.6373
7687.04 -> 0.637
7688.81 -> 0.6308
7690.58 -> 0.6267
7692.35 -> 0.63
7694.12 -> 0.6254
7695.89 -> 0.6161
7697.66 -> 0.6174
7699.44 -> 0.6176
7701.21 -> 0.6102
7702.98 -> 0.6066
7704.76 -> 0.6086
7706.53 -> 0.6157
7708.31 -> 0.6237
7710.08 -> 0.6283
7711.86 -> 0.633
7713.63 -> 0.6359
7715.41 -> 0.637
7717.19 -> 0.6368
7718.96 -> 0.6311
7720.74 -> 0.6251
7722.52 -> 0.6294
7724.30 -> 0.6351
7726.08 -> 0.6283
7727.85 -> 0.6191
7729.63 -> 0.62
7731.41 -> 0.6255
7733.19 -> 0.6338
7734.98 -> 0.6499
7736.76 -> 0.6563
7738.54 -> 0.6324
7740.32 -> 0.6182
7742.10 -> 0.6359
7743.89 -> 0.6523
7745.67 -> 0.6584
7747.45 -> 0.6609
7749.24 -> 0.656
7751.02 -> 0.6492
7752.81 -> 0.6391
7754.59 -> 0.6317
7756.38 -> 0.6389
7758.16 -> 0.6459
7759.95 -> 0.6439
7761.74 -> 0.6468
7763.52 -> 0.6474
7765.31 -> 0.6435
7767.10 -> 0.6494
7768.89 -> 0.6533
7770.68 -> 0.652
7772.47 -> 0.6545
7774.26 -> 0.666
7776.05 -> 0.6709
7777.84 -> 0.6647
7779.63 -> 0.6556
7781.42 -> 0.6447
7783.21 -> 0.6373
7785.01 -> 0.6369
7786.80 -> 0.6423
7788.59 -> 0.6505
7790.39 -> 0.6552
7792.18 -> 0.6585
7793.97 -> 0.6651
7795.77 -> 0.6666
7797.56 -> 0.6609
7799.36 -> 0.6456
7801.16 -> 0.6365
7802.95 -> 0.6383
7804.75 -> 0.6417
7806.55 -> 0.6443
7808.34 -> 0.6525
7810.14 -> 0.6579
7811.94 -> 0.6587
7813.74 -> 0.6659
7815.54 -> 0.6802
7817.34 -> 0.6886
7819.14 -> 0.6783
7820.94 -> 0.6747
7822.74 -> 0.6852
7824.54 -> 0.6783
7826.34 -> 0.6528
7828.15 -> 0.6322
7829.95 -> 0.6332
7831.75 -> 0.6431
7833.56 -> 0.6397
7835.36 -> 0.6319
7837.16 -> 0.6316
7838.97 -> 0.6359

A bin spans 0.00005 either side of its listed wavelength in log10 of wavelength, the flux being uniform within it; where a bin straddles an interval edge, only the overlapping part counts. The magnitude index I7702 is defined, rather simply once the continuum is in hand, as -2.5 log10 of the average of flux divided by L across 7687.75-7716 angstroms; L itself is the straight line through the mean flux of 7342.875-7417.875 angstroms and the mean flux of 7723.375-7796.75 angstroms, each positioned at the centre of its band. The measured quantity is 0.05 mag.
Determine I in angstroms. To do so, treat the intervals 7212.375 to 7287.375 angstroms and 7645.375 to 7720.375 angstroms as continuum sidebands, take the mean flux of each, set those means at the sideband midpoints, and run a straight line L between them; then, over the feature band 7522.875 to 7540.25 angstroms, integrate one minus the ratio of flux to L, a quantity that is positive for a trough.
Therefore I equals -1.9 angstroms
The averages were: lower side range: 0.621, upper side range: 0.63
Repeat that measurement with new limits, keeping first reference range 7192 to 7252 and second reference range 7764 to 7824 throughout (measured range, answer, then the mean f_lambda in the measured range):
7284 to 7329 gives -2.0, 0.643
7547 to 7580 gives -3.0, 0.695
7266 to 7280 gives -0.3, 0.627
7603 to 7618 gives -0.4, 0.66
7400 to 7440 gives -2.9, 0.67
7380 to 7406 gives -2.0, 0.671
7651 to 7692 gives 1.0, 0.63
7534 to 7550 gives -1.8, 0.706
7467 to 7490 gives -1.8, 0.678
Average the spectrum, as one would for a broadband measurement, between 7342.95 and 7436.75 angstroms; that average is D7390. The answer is 0.669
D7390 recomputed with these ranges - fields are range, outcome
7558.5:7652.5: 0.668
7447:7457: 0.679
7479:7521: 0.691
